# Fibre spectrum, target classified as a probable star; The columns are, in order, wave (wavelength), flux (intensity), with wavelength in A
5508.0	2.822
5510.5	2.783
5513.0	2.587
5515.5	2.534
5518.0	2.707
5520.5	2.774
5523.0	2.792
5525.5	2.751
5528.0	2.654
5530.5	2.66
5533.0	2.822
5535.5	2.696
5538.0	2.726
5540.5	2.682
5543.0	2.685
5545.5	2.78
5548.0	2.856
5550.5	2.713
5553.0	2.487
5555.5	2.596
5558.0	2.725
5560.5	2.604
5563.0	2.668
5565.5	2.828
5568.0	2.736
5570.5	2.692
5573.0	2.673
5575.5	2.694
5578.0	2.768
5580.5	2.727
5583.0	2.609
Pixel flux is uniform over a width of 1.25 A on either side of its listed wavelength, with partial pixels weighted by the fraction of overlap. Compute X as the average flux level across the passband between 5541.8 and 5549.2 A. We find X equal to 2.77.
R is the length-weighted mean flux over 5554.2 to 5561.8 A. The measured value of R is 2.64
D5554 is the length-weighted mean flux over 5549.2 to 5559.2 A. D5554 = 2.63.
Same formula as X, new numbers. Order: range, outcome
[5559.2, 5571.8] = 2.71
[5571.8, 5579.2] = 2.71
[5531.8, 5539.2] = 2.75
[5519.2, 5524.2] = 2.78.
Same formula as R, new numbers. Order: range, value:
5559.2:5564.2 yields 2.64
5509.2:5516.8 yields 2.64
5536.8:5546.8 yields 2.72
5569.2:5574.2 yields 2.68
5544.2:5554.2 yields 2.71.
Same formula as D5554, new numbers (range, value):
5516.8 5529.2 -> 2.74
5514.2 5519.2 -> 2.62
